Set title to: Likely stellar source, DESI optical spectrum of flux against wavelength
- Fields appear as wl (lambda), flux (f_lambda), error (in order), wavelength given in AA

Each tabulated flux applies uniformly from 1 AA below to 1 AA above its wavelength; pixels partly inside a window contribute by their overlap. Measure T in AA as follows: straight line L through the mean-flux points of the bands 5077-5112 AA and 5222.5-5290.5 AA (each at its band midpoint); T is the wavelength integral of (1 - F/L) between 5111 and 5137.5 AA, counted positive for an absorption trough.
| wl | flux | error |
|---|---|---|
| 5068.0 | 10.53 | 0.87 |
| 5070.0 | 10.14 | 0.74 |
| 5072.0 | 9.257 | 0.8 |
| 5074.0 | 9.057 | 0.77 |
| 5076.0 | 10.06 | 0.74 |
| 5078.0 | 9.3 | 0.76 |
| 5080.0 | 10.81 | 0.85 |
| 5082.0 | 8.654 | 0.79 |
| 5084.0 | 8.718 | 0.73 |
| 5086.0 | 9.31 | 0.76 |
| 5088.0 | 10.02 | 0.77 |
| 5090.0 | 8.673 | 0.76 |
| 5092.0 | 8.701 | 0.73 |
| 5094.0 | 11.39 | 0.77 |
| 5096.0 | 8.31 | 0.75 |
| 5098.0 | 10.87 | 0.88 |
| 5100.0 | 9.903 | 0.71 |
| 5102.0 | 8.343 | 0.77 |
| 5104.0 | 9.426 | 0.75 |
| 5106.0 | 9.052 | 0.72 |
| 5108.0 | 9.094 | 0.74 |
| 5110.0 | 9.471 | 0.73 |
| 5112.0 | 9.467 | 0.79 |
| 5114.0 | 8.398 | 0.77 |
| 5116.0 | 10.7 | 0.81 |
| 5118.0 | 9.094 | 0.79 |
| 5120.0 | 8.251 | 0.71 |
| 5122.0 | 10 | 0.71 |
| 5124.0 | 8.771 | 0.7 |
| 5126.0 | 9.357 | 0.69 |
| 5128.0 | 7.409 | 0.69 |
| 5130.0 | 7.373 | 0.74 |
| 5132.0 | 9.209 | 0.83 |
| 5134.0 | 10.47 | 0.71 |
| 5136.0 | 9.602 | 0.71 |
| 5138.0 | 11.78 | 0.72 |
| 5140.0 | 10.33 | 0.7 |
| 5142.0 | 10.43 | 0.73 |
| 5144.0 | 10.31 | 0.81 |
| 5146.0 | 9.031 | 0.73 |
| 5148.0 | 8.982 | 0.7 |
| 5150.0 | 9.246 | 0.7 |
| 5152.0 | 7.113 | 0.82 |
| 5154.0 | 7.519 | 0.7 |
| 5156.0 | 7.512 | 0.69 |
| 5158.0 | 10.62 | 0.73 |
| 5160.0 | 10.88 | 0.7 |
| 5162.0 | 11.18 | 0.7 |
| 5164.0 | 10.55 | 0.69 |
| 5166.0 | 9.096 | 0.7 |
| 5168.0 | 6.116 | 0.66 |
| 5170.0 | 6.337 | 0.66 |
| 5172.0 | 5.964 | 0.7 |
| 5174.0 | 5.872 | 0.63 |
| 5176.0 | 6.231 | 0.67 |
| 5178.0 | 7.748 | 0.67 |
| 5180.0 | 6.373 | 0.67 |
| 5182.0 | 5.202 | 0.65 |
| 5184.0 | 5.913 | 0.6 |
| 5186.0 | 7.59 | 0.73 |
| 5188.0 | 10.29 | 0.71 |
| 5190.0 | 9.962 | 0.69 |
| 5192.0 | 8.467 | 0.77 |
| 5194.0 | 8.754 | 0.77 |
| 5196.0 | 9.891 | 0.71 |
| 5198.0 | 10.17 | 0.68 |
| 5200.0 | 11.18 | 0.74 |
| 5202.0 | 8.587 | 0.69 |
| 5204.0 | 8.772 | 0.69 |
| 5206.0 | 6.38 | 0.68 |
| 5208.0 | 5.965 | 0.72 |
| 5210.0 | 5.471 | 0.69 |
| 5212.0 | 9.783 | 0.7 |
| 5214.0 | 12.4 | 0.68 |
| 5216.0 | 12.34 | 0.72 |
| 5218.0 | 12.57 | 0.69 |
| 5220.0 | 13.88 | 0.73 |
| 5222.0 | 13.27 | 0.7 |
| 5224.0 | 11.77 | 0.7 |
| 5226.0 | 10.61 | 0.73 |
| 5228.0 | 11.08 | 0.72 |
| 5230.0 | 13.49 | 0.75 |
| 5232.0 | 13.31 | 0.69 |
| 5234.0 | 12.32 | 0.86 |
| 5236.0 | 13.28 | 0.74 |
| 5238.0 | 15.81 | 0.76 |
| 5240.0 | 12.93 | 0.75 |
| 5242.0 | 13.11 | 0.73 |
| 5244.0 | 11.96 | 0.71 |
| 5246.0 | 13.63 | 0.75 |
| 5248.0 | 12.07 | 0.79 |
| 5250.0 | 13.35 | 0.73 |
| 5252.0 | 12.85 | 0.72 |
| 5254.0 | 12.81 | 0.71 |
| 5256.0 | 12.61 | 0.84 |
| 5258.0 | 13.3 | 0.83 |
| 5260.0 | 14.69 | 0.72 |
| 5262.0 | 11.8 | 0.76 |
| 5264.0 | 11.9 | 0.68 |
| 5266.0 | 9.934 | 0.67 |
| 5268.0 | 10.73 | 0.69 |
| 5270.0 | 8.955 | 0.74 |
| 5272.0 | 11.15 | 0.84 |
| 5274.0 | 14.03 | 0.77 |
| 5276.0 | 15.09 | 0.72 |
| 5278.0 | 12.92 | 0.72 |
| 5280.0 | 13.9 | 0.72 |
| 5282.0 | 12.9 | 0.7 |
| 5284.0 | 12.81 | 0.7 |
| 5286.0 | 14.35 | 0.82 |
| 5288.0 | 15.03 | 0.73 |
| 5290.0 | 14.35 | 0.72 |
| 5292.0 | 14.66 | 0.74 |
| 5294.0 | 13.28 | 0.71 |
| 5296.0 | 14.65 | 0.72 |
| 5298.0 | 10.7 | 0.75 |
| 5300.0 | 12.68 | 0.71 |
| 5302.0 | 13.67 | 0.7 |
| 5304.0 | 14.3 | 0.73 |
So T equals 2.4 AA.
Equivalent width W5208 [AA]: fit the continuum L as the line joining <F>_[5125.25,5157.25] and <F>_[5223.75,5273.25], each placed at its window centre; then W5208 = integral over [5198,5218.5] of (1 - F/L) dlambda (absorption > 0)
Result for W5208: 3.43 AA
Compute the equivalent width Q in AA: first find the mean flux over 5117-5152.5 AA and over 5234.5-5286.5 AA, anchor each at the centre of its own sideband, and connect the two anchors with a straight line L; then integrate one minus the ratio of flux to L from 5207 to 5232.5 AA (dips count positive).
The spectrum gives 1.08 AA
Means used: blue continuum 9.29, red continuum 12.8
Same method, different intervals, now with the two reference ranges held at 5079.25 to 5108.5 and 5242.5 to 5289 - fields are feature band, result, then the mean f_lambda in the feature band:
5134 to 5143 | -0.2 AA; 10.5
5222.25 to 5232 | 0.0 AA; 12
